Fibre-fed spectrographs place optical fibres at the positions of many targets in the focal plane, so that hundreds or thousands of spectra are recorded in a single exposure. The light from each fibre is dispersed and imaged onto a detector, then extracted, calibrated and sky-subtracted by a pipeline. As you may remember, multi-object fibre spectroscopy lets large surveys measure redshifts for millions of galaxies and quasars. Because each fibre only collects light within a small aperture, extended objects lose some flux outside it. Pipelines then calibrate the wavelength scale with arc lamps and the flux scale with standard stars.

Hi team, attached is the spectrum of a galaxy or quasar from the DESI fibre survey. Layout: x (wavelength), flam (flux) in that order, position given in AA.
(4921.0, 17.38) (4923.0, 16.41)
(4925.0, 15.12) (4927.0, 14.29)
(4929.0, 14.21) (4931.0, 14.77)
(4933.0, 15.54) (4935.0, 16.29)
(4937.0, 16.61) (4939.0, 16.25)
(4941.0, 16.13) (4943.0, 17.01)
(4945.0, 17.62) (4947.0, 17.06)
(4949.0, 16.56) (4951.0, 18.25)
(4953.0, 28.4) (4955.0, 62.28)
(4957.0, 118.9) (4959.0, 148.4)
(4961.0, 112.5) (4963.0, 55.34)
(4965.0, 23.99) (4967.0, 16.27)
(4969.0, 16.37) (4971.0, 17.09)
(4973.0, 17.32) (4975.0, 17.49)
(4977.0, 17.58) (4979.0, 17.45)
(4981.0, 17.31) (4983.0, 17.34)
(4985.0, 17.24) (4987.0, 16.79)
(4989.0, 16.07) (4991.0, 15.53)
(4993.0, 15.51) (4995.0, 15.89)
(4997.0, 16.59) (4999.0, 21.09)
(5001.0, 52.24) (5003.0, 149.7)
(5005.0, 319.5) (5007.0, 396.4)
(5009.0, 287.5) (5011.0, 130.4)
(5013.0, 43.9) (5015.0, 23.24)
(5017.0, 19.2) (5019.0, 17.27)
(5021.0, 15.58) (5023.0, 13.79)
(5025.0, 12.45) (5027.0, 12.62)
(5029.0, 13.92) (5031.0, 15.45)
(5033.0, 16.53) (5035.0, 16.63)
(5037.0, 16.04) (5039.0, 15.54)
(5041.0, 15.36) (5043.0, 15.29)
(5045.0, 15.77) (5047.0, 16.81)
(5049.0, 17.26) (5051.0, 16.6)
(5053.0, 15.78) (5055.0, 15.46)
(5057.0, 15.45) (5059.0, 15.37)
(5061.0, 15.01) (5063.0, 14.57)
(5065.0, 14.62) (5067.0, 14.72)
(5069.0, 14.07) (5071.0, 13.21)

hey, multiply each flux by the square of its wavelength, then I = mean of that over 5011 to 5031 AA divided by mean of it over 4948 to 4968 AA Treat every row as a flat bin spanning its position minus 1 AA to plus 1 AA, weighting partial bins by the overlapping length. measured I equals 0.42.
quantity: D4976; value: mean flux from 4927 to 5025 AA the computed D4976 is 51.4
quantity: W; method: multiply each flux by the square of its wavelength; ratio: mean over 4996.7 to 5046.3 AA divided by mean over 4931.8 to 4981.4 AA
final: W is 2.0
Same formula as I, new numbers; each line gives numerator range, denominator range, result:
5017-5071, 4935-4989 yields 0.48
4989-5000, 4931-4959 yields 0.52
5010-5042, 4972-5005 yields 0.69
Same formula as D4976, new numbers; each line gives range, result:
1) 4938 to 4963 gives 49.4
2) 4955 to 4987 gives 41.9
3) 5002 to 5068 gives 53.1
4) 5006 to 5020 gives 131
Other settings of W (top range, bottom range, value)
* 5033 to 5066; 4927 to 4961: 0.45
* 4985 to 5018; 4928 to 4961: 2.59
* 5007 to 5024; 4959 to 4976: 2.18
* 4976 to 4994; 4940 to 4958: 0.49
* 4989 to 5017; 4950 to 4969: 1.76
